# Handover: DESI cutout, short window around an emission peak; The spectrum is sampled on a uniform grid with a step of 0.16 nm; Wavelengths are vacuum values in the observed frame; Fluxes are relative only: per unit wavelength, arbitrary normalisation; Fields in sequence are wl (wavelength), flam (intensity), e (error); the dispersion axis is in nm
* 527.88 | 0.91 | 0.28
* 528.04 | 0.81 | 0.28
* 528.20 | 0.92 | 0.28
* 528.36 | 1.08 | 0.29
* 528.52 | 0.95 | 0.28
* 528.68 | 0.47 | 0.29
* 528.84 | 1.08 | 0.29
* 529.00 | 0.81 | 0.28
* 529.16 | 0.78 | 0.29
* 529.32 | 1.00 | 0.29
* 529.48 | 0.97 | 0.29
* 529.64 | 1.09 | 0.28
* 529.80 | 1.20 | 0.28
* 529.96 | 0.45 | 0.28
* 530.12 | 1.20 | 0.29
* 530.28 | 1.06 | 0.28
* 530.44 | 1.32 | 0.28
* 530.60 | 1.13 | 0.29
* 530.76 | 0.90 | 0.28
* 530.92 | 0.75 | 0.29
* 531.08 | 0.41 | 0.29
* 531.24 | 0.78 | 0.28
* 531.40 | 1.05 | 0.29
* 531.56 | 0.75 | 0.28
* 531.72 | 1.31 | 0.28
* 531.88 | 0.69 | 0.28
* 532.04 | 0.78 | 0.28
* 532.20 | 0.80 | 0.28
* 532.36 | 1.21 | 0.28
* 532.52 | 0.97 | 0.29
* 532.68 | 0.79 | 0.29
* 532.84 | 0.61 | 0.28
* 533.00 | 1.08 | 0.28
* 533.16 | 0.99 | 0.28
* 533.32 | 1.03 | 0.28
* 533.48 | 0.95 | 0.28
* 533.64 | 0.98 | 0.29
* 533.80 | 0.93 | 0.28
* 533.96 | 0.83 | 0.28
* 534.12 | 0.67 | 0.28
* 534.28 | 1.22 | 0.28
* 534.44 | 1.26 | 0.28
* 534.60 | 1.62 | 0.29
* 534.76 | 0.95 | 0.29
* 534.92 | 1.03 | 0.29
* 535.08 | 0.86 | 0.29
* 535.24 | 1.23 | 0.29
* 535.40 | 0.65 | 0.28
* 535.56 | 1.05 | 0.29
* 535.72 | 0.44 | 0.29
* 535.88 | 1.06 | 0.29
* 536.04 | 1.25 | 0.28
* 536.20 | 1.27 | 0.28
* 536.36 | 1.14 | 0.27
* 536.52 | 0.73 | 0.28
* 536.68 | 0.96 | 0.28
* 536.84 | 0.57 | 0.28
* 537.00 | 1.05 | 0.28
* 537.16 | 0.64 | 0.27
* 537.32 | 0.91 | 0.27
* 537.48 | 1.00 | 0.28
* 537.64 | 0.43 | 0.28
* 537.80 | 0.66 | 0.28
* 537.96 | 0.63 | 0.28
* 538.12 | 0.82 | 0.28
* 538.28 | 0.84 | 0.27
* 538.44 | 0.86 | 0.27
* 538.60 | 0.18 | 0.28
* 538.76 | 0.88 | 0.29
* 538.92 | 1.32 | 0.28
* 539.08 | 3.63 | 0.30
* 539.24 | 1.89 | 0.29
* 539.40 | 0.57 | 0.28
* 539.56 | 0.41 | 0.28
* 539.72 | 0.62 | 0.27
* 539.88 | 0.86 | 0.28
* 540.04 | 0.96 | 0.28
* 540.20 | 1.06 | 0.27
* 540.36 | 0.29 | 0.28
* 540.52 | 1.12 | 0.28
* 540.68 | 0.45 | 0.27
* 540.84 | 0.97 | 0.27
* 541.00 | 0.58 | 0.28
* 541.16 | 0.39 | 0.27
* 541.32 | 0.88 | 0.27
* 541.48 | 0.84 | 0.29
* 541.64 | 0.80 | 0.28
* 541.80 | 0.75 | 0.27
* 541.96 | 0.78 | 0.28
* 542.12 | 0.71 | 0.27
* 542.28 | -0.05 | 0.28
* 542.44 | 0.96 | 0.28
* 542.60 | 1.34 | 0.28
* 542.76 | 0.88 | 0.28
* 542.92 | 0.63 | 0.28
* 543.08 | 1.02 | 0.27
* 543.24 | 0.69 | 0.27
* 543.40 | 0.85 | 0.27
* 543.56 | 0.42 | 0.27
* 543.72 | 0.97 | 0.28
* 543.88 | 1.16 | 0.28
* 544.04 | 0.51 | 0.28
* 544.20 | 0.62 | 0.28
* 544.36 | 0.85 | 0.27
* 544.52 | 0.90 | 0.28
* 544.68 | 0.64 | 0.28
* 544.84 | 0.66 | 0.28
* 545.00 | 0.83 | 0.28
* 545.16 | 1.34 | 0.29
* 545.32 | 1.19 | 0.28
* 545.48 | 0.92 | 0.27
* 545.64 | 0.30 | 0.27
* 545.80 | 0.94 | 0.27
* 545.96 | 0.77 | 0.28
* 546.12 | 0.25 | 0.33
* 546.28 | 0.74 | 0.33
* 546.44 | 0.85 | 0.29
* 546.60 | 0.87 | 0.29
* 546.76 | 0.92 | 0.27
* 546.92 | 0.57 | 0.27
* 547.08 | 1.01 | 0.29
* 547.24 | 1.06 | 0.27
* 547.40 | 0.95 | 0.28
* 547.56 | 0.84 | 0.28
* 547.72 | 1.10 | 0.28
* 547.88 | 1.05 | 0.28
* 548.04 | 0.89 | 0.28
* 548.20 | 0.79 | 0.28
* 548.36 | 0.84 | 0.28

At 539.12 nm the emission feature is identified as H-beta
